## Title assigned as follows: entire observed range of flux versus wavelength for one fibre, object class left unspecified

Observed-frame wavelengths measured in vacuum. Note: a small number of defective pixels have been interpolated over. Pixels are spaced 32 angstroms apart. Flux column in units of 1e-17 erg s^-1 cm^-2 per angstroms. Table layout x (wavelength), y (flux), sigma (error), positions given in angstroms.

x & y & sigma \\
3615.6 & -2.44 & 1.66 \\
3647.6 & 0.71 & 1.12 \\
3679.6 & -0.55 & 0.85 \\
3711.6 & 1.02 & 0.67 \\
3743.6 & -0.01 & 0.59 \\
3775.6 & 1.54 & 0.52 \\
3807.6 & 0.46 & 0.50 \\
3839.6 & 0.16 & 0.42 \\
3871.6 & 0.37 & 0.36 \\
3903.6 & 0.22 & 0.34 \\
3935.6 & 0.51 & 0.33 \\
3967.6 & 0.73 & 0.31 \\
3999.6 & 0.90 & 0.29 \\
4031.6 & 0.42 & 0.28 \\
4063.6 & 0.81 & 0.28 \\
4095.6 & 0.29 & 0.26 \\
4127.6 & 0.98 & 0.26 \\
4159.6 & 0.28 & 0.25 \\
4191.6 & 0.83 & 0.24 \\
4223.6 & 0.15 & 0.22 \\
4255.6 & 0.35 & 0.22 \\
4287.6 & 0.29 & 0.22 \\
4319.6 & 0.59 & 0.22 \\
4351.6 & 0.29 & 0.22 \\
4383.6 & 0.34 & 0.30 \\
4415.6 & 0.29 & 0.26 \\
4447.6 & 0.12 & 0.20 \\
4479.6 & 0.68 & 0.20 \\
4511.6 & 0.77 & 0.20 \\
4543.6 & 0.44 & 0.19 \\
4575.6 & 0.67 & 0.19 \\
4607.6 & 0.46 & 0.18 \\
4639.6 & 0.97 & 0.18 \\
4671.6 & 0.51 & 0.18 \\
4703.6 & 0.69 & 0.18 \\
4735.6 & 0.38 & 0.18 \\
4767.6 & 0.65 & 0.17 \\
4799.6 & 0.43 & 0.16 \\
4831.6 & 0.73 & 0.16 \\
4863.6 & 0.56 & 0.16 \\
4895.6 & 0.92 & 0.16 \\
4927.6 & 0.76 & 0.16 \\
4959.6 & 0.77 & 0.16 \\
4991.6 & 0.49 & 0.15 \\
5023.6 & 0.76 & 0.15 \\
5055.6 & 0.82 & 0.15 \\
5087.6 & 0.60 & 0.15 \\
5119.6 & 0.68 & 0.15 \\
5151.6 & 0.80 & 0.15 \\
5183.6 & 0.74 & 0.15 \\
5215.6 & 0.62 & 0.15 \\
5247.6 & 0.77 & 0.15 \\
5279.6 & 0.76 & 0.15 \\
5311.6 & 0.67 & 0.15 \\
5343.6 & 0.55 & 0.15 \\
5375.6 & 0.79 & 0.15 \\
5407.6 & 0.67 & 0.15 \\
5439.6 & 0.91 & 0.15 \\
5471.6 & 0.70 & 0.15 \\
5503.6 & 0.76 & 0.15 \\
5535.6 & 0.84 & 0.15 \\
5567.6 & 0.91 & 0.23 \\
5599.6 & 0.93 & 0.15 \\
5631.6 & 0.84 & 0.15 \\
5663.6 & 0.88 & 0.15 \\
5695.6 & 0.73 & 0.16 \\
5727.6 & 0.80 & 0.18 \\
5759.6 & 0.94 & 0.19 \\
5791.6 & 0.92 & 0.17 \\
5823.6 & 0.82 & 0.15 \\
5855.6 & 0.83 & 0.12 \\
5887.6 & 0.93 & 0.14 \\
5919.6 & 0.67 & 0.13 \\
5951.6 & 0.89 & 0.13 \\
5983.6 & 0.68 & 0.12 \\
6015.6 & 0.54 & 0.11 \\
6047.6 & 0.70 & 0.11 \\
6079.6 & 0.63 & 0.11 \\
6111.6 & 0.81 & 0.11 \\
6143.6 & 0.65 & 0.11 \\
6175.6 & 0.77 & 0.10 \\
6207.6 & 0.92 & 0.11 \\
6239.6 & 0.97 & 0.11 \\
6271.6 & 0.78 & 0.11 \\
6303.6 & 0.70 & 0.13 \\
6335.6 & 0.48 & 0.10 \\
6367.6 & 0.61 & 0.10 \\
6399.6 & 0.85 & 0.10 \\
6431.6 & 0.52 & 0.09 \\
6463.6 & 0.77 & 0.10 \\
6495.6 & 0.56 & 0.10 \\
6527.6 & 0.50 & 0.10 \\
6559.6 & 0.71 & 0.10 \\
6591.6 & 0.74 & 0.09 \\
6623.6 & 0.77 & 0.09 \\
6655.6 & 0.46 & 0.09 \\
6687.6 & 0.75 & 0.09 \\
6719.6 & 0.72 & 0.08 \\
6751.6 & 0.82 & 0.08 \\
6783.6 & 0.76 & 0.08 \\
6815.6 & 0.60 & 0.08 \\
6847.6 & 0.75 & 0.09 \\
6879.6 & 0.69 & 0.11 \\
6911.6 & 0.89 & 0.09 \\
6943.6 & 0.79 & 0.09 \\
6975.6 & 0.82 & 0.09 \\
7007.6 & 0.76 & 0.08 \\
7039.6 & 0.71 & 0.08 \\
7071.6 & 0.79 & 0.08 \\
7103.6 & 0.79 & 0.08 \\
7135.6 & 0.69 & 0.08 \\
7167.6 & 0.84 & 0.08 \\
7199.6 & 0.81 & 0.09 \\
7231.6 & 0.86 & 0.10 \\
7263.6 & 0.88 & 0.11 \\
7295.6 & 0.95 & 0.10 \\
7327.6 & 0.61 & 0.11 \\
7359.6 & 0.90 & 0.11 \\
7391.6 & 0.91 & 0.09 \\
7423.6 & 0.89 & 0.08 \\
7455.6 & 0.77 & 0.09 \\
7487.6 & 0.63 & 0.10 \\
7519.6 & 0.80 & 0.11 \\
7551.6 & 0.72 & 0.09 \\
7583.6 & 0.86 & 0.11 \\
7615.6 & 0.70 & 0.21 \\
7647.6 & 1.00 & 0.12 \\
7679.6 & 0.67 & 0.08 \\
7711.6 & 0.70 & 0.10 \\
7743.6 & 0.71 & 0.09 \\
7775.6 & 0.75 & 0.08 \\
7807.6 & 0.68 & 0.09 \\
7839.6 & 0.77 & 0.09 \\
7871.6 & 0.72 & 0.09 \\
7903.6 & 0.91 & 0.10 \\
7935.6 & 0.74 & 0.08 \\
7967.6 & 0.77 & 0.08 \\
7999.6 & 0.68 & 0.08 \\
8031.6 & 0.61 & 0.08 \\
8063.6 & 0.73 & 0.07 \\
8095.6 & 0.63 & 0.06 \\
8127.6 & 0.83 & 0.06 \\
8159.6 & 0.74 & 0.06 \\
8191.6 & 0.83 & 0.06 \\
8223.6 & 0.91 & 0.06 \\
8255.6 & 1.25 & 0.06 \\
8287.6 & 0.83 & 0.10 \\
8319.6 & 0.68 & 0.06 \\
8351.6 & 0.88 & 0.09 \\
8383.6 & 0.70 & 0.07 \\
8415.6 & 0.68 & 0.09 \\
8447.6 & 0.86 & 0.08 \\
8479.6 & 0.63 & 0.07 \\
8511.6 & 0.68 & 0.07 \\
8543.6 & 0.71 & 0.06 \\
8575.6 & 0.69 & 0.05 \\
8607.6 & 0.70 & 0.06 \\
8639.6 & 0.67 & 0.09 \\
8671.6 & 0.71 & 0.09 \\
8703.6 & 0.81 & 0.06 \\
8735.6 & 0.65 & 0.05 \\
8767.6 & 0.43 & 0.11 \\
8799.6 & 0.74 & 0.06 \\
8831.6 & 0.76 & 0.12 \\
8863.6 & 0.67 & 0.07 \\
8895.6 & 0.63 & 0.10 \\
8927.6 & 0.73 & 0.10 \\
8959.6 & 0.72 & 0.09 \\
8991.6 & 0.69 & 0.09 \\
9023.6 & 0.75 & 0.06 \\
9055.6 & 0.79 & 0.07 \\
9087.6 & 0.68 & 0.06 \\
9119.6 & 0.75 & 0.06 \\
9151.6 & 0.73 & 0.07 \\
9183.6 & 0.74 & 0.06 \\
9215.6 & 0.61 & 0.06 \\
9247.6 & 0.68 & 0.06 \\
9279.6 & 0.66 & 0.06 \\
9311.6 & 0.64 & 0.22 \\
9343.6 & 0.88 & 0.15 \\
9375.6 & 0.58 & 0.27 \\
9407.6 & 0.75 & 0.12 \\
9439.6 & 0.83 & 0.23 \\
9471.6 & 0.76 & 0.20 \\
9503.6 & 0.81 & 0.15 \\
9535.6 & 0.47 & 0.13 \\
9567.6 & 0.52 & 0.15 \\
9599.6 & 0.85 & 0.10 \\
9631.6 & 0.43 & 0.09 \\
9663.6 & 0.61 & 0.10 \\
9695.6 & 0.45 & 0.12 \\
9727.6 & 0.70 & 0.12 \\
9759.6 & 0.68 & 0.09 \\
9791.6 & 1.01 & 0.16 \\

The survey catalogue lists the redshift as 0.256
